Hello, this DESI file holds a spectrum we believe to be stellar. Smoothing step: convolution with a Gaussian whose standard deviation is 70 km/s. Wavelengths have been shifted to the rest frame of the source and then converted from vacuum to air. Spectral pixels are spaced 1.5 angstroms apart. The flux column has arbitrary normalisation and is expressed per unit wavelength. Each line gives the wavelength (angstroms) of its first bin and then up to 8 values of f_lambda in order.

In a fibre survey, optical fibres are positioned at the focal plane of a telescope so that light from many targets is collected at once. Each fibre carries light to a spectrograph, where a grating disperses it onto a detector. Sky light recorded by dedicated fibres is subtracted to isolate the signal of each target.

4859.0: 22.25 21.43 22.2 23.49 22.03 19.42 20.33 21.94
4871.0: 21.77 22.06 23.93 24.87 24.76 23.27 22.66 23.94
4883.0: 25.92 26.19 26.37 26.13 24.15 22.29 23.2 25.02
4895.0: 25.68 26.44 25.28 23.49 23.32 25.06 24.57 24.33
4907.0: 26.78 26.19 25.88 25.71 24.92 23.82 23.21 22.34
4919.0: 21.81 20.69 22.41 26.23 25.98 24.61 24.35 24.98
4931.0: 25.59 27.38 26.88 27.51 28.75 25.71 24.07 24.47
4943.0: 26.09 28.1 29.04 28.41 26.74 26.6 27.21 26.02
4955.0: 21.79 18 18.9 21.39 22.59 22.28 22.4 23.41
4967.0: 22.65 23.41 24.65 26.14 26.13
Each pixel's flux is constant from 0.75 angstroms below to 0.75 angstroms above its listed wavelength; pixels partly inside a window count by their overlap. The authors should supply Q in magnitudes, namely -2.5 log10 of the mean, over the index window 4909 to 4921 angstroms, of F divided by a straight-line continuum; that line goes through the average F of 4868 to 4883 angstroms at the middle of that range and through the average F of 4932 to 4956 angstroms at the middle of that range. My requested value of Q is 0.06 mag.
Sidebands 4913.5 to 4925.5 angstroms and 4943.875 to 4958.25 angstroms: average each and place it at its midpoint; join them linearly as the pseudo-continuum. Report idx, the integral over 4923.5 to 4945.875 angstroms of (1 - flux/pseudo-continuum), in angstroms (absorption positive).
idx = -1.7 angstroms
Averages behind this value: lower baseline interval 23.3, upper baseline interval 25.3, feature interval 26.1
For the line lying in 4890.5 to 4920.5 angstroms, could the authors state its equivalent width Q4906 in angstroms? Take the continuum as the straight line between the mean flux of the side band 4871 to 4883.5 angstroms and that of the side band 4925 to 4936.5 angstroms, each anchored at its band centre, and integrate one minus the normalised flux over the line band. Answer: 0.58 angstroms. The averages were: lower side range 23.8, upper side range 26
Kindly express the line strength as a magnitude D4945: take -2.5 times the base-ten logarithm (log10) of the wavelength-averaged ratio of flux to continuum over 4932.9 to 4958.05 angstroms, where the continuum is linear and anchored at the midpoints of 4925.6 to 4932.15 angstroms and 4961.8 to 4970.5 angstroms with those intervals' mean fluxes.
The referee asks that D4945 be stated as -0.07 mag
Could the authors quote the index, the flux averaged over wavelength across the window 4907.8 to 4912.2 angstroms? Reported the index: 25.9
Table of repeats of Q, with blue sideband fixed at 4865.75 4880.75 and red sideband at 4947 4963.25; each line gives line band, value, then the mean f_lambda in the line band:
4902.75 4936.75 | -0.081 mag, 24.9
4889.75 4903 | -0.074 mag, 24.4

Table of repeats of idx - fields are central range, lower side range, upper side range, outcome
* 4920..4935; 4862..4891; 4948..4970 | -1.1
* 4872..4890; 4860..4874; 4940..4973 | -1.9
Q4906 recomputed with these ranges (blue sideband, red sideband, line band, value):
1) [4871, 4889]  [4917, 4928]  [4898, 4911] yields -0.6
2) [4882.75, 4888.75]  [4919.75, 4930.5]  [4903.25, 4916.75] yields -0.1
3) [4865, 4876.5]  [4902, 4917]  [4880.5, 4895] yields -0.9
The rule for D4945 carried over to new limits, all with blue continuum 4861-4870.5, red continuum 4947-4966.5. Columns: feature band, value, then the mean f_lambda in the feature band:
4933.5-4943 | -0.14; 26.2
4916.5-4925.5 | -0.02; 23.2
